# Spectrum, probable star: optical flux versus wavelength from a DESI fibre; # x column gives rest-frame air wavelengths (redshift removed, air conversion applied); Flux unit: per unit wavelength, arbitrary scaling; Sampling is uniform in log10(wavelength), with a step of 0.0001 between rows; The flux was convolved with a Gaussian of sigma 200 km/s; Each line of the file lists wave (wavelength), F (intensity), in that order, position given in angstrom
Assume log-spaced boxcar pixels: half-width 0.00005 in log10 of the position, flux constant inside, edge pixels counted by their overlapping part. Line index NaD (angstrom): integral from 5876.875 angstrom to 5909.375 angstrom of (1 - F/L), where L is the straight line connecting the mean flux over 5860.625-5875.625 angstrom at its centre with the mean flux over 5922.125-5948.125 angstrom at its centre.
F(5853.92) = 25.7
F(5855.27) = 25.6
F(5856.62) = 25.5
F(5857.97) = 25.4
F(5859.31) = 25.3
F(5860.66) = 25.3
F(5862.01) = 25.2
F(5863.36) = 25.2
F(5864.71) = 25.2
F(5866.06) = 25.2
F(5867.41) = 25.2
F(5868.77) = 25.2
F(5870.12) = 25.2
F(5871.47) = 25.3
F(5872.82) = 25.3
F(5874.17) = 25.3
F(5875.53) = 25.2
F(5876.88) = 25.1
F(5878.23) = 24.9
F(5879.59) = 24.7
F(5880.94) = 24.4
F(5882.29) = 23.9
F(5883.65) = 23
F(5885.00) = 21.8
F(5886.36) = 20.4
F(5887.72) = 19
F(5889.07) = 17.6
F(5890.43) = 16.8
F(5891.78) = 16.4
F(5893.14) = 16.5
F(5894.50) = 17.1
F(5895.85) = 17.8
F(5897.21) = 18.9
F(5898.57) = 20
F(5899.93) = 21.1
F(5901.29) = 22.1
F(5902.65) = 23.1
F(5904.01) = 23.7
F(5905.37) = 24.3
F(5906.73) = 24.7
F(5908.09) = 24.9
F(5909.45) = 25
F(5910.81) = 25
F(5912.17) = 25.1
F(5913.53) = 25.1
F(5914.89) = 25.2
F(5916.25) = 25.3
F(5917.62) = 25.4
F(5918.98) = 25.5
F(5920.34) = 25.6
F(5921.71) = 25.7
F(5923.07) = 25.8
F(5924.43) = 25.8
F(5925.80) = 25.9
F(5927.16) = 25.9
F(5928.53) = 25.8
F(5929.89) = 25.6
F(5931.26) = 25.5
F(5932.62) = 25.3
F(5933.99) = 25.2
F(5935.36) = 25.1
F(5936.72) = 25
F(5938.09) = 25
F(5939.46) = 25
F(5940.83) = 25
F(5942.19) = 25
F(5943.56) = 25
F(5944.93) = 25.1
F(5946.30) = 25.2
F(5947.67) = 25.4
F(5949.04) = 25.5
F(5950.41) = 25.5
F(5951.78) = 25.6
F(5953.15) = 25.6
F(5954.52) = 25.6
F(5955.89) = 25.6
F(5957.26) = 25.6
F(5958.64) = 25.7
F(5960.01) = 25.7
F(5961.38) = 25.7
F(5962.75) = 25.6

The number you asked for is 5.1 angstrom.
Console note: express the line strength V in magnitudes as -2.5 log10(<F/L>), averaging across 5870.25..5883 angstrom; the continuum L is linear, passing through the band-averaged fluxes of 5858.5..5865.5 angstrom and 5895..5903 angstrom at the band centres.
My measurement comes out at -0.07 mag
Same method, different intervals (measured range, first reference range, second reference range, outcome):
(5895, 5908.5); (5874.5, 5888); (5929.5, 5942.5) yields 0.10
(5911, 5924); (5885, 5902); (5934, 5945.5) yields -0.16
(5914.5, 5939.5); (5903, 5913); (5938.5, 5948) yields -0.03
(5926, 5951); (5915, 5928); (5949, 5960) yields 0.01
